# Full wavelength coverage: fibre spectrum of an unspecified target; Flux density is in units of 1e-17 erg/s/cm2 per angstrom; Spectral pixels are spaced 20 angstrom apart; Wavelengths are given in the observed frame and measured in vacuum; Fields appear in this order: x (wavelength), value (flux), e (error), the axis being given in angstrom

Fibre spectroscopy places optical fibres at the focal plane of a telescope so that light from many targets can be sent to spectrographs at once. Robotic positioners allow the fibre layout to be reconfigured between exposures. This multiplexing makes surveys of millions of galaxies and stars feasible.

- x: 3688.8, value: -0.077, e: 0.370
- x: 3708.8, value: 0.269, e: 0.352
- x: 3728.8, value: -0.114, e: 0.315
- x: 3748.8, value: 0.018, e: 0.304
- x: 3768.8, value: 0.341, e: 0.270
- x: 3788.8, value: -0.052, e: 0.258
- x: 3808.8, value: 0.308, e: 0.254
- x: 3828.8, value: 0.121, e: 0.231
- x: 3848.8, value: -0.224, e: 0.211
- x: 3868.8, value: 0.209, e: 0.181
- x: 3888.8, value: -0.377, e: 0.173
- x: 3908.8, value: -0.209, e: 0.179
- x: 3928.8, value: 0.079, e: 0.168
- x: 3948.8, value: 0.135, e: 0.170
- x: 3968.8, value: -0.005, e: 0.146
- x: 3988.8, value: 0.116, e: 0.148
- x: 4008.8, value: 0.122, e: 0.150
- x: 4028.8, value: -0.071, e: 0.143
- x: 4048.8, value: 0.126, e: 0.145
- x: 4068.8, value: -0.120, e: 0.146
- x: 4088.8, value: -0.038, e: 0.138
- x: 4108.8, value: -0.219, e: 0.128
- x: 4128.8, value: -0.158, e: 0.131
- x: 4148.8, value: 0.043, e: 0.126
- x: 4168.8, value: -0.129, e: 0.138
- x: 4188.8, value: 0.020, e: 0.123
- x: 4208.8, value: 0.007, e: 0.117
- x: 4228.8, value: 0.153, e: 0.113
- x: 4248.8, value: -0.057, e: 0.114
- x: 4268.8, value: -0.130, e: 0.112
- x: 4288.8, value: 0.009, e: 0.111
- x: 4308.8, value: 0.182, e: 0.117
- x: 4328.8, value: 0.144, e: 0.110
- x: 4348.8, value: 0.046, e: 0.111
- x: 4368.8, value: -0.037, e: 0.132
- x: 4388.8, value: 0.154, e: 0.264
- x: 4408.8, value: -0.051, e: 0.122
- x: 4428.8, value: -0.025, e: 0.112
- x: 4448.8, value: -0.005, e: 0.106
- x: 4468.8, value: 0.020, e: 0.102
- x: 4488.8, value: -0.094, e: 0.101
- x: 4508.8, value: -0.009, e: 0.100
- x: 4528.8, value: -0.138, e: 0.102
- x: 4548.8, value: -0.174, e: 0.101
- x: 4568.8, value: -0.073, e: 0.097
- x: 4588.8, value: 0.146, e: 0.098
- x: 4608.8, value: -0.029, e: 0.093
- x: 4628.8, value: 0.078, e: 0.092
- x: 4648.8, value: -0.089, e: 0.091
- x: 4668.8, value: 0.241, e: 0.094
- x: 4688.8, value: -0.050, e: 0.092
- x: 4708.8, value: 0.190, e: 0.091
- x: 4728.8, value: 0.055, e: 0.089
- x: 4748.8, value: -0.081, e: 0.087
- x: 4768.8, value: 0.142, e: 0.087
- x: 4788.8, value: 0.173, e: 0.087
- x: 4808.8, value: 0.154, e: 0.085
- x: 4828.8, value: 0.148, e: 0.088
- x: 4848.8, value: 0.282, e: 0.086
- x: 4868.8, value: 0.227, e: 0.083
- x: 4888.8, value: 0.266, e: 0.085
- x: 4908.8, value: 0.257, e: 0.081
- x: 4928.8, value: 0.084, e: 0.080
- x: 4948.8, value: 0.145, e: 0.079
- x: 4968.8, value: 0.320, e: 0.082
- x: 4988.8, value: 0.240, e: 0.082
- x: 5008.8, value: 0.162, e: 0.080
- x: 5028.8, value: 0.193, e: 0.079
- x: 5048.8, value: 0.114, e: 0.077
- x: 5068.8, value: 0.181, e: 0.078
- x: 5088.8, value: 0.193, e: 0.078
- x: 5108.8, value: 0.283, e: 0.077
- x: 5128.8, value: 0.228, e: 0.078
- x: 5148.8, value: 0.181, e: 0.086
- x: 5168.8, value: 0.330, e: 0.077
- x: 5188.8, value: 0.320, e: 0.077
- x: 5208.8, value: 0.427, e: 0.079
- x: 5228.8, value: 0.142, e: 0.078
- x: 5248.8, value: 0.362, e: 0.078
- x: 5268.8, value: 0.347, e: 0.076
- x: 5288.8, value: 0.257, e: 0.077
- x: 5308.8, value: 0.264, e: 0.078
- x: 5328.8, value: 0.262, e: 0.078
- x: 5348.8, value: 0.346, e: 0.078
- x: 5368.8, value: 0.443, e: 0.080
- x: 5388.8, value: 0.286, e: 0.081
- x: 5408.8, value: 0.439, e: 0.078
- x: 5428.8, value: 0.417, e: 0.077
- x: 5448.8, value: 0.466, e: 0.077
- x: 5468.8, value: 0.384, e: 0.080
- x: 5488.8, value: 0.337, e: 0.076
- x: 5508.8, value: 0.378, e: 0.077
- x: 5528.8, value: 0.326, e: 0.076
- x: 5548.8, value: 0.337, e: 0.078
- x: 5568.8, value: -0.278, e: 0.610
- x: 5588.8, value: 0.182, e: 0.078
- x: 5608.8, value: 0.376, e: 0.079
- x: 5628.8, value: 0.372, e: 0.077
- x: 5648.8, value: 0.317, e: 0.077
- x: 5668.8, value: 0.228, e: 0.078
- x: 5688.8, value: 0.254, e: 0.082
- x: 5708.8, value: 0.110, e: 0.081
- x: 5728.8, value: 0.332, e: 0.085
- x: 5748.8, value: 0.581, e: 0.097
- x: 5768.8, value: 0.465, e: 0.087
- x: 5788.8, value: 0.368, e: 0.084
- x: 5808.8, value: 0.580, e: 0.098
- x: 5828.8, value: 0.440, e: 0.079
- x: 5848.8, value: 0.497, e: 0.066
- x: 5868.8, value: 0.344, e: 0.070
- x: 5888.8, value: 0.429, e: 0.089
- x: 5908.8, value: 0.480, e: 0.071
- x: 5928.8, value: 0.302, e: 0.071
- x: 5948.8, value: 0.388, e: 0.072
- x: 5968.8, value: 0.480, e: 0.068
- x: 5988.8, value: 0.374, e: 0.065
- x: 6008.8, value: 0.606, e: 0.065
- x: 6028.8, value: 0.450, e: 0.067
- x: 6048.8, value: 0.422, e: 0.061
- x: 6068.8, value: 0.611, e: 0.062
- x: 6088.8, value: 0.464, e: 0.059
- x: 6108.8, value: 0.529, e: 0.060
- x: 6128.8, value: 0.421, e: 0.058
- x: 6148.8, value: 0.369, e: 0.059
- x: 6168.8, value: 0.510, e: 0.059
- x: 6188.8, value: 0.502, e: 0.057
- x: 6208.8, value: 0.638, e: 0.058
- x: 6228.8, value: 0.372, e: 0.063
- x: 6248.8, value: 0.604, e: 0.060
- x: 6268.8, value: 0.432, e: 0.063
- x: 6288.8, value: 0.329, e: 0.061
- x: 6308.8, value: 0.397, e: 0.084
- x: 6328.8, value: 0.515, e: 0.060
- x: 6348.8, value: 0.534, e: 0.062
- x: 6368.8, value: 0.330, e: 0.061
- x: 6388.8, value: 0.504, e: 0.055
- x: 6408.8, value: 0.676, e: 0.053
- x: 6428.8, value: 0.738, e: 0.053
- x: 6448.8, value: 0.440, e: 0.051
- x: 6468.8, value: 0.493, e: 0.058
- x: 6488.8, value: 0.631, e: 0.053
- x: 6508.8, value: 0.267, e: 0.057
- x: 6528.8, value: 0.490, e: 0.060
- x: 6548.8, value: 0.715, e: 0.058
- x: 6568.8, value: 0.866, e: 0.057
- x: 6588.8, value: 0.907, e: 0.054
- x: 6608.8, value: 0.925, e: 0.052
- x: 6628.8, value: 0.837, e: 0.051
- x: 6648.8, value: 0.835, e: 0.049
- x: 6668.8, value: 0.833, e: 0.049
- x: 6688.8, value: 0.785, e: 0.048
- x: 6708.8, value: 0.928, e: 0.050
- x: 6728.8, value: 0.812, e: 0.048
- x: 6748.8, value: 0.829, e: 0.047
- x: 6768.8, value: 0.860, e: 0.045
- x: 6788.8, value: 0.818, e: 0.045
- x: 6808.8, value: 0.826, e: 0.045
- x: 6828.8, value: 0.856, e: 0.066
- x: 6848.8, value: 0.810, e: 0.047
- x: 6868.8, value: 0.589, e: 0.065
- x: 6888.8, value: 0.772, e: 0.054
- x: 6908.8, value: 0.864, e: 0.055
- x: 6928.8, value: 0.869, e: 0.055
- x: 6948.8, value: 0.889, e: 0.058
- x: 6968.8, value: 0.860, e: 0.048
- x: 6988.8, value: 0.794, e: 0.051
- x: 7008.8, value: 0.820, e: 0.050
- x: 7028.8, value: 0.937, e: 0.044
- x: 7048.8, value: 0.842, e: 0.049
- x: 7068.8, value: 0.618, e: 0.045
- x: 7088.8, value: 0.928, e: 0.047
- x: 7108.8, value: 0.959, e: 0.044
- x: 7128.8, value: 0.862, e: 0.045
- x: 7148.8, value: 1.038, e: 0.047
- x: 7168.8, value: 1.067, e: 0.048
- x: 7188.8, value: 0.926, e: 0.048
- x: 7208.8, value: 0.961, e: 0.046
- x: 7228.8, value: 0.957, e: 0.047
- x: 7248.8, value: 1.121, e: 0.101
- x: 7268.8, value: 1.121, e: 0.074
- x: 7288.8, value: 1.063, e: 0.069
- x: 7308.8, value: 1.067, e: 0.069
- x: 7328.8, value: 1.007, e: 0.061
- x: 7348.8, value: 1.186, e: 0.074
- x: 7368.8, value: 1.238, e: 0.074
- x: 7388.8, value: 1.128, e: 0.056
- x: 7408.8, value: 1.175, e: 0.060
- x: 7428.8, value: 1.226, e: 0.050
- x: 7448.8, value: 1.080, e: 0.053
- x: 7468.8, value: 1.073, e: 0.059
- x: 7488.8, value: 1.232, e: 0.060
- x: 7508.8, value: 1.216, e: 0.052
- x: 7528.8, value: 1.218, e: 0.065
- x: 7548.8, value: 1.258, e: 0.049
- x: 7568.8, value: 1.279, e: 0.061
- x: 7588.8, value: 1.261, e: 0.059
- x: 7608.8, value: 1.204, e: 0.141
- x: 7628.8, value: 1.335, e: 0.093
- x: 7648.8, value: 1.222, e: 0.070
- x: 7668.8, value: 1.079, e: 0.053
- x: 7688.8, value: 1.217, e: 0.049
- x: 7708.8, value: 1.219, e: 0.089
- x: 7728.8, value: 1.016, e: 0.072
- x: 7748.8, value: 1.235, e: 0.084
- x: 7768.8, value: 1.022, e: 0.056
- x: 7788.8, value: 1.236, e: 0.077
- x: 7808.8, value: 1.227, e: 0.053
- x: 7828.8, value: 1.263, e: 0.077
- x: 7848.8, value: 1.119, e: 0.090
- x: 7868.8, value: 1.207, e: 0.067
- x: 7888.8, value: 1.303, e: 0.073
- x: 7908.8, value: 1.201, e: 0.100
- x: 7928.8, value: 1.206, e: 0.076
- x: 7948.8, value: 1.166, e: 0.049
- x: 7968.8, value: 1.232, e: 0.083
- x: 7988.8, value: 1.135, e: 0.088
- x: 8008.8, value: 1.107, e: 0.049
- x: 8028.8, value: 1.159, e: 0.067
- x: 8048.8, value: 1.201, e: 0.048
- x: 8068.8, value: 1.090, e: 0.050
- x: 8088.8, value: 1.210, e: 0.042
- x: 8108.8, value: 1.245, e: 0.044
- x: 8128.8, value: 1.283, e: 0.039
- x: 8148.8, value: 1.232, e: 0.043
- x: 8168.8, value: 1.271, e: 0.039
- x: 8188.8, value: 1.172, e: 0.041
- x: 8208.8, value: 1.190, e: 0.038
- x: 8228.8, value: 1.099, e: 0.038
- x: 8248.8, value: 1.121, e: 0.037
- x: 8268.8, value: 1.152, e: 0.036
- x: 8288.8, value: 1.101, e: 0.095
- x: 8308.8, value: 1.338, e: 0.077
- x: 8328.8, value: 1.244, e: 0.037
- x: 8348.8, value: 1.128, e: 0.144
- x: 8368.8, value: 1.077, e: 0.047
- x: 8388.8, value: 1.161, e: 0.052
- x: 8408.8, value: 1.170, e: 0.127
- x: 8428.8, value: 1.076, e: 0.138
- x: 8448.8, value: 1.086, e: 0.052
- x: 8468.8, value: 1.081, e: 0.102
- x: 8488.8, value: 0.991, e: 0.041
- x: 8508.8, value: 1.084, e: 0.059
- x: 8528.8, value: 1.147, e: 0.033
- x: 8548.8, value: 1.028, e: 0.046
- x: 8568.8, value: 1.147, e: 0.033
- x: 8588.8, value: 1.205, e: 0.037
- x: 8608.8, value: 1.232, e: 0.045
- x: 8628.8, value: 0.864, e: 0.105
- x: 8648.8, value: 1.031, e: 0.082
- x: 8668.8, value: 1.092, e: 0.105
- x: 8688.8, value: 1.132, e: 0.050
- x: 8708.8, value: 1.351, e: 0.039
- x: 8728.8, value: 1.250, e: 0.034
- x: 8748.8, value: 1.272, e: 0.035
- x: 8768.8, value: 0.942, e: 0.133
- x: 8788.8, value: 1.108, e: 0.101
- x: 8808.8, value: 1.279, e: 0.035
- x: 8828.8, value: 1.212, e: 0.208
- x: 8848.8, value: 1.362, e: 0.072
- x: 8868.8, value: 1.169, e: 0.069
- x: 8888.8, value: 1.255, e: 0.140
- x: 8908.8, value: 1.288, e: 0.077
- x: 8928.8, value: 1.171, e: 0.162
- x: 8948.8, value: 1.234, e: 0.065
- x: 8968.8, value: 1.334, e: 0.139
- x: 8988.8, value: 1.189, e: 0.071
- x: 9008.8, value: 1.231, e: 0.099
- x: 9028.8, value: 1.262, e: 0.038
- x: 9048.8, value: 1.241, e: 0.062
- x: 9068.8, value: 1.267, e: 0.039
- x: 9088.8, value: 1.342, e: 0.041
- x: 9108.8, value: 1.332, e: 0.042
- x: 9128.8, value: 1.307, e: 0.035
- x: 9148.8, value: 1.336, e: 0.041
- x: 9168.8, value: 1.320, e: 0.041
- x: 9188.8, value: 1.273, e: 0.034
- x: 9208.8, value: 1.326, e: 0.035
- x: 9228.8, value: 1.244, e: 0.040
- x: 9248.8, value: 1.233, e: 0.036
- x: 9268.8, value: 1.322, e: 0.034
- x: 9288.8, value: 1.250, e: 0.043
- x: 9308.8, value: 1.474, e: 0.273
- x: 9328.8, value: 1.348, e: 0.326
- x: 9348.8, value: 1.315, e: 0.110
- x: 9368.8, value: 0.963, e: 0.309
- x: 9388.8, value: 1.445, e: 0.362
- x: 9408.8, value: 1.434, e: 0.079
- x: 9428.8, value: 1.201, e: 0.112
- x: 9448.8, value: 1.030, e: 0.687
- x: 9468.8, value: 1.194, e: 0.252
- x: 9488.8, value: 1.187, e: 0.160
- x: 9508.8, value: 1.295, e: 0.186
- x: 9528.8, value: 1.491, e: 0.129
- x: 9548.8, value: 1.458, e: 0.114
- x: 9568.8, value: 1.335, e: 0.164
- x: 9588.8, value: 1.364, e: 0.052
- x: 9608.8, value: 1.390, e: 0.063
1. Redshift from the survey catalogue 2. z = 0.64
